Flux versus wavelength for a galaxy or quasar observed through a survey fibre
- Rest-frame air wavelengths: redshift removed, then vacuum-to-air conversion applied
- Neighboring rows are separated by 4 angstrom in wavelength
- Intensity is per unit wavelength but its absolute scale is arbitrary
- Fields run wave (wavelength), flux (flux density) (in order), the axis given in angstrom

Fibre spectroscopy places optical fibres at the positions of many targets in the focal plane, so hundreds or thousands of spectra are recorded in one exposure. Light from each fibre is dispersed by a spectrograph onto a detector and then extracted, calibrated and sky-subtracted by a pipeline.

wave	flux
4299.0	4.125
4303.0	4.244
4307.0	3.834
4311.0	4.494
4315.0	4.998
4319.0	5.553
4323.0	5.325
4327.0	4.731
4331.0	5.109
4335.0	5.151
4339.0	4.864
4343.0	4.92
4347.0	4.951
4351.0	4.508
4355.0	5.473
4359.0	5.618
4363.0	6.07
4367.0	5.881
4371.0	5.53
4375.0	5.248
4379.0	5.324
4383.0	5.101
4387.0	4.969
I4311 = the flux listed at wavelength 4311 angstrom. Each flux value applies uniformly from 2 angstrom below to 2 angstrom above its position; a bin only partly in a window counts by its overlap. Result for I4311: 4.494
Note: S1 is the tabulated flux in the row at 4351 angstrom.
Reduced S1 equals 4.508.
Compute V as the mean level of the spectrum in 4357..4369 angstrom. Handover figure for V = 5.86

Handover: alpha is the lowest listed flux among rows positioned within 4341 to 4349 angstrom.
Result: 4.92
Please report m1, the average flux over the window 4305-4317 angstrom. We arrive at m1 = 4.44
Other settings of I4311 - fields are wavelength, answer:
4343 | 4.92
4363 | 6.07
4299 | 4.125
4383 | 5.101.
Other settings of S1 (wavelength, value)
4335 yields 5.151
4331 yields 5.109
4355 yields 5.473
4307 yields 3.834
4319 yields 5.553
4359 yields 5.618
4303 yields 4.244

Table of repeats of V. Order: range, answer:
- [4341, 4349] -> 4.94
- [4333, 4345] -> 4.98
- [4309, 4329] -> 5.02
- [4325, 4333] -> 4.92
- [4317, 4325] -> 5.44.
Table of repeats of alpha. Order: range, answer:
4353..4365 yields 5.473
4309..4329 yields 4.494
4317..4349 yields 4.731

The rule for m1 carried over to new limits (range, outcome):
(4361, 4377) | 5.68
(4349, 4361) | 5.2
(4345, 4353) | 4.73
